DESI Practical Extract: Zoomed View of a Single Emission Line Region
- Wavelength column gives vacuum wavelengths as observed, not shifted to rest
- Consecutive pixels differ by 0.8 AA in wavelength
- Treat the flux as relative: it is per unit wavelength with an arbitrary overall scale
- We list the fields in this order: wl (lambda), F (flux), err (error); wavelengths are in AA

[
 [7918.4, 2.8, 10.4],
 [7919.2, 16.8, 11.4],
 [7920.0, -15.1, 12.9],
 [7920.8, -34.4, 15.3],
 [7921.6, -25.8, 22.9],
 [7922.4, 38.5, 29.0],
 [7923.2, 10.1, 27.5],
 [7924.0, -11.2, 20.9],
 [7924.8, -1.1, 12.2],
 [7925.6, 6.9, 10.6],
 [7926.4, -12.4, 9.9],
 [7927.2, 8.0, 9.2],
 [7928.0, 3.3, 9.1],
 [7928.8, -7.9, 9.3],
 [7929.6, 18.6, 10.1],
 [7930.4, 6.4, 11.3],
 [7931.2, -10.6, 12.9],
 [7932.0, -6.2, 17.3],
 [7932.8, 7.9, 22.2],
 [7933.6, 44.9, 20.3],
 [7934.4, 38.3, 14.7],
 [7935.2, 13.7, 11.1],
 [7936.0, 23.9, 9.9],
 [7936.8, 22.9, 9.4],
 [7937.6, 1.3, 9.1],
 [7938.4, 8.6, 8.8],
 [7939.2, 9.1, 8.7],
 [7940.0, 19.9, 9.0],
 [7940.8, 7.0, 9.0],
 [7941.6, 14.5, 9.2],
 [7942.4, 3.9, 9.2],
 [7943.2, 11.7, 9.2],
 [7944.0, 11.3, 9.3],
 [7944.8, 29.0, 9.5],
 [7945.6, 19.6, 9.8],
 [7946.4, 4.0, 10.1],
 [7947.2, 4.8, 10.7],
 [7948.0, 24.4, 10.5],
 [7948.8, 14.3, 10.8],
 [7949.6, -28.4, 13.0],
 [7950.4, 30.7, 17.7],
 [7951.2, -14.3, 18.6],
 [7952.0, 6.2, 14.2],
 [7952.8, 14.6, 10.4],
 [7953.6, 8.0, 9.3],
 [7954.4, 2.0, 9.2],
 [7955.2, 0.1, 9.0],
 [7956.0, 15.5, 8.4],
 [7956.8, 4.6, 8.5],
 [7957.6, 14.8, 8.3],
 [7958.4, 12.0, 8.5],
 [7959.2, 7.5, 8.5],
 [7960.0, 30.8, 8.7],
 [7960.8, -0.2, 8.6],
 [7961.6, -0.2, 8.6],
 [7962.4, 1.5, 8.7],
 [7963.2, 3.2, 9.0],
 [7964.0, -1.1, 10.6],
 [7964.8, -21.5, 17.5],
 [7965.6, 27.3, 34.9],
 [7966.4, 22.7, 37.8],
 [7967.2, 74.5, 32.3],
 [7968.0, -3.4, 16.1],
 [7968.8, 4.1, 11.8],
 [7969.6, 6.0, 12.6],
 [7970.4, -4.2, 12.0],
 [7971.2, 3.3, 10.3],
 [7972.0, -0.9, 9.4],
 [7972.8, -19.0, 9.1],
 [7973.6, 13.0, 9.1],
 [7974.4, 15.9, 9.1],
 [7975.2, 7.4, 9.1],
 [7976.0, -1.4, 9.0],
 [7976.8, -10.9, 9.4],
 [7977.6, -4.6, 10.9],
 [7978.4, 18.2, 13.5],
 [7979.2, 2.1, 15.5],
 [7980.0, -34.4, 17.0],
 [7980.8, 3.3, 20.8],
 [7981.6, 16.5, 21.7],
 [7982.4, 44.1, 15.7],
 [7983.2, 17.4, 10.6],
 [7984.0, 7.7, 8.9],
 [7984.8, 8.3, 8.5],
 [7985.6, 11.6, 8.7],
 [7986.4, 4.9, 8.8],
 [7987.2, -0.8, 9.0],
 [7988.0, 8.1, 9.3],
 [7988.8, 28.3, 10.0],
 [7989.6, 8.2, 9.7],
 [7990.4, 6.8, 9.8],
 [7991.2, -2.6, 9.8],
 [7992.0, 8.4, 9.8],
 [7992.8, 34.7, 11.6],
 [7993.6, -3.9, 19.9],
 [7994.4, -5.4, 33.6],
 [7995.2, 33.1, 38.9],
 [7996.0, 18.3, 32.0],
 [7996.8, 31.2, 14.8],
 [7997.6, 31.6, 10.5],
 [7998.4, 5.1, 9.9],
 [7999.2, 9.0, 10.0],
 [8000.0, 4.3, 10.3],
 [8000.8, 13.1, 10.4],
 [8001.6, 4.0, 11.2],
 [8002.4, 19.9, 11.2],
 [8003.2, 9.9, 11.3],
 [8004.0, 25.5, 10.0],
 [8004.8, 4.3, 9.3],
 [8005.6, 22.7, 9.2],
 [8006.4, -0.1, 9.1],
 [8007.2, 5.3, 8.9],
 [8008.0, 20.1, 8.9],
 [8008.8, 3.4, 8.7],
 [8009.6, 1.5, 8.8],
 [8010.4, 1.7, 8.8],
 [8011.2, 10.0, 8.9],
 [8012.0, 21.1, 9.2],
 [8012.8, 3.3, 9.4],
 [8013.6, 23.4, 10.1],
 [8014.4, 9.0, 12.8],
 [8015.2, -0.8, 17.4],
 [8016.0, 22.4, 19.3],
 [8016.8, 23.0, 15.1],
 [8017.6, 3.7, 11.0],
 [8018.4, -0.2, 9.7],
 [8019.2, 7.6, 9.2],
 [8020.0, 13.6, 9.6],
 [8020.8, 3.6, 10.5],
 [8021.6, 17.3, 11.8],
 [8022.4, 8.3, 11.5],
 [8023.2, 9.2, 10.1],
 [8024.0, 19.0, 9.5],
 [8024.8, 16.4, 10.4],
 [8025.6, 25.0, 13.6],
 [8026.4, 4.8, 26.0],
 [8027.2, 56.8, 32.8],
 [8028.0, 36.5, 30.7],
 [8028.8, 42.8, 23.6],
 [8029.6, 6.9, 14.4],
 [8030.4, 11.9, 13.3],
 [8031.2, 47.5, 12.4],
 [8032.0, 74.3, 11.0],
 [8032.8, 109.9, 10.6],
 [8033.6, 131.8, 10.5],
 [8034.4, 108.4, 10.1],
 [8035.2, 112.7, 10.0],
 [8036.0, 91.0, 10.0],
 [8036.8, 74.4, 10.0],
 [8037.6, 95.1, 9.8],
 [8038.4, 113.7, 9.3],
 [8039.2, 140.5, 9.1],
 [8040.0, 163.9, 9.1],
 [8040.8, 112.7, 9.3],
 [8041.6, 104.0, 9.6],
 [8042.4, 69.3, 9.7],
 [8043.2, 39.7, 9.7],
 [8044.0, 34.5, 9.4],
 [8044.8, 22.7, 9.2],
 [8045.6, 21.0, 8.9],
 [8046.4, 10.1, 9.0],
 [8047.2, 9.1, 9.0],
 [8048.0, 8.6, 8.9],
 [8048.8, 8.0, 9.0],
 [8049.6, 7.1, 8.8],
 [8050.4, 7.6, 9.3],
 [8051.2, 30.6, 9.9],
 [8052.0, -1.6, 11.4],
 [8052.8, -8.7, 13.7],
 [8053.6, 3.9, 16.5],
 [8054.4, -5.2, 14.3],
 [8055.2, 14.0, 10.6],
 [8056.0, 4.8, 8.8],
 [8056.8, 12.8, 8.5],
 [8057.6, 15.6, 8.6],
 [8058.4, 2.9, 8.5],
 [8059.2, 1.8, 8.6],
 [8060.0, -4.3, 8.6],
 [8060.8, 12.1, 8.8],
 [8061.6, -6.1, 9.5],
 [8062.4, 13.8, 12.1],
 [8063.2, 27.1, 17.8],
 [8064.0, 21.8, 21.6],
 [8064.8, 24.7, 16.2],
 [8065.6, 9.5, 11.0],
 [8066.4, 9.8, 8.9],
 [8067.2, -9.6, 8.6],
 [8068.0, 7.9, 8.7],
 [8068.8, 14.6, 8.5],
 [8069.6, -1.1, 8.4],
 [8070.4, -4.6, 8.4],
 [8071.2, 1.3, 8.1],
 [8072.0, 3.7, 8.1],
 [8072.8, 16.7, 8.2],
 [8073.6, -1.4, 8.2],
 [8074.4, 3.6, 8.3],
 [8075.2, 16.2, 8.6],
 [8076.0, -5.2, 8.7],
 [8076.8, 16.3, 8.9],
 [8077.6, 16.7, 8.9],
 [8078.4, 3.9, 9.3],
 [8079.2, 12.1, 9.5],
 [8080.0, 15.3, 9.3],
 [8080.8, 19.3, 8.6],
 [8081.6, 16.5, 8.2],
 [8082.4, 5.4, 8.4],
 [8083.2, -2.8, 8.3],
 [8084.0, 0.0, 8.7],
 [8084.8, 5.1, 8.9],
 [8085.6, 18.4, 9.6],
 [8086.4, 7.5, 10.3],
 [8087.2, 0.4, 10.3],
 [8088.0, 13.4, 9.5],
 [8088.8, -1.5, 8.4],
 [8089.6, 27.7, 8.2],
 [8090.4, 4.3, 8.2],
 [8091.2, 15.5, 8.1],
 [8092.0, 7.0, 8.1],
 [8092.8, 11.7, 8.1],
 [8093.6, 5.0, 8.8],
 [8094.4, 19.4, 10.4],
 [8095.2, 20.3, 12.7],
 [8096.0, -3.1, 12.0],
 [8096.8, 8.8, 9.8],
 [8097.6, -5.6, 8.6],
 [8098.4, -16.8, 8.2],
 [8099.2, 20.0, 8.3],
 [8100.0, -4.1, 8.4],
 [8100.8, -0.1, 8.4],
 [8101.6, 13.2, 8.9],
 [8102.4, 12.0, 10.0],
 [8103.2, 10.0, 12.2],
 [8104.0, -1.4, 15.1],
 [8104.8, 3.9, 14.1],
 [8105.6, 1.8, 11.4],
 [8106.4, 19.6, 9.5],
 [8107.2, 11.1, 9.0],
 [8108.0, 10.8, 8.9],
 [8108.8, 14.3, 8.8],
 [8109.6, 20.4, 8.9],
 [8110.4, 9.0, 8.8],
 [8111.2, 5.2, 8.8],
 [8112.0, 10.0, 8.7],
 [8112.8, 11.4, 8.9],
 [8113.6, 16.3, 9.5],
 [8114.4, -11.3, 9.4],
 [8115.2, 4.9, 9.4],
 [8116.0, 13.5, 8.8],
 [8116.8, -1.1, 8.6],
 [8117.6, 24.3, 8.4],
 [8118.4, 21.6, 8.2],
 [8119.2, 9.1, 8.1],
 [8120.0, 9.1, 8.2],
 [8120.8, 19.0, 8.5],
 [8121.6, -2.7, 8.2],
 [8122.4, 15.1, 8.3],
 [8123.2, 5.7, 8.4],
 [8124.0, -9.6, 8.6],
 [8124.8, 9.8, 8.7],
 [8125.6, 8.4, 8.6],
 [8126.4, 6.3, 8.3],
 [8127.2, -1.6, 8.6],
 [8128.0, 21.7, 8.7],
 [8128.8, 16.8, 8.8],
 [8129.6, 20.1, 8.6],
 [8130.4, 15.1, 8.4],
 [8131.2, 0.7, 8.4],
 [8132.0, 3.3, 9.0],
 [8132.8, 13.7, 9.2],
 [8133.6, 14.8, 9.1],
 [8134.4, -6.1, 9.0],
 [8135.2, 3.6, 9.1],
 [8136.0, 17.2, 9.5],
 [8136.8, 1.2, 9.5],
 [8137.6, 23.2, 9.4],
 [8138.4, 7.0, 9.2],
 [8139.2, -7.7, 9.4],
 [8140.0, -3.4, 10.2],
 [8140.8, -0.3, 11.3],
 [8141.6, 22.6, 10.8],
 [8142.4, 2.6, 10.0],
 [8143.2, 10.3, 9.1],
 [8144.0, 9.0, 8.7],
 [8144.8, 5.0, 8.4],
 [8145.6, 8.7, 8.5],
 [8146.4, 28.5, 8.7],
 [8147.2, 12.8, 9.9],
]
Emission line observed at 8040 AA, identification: [O II]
